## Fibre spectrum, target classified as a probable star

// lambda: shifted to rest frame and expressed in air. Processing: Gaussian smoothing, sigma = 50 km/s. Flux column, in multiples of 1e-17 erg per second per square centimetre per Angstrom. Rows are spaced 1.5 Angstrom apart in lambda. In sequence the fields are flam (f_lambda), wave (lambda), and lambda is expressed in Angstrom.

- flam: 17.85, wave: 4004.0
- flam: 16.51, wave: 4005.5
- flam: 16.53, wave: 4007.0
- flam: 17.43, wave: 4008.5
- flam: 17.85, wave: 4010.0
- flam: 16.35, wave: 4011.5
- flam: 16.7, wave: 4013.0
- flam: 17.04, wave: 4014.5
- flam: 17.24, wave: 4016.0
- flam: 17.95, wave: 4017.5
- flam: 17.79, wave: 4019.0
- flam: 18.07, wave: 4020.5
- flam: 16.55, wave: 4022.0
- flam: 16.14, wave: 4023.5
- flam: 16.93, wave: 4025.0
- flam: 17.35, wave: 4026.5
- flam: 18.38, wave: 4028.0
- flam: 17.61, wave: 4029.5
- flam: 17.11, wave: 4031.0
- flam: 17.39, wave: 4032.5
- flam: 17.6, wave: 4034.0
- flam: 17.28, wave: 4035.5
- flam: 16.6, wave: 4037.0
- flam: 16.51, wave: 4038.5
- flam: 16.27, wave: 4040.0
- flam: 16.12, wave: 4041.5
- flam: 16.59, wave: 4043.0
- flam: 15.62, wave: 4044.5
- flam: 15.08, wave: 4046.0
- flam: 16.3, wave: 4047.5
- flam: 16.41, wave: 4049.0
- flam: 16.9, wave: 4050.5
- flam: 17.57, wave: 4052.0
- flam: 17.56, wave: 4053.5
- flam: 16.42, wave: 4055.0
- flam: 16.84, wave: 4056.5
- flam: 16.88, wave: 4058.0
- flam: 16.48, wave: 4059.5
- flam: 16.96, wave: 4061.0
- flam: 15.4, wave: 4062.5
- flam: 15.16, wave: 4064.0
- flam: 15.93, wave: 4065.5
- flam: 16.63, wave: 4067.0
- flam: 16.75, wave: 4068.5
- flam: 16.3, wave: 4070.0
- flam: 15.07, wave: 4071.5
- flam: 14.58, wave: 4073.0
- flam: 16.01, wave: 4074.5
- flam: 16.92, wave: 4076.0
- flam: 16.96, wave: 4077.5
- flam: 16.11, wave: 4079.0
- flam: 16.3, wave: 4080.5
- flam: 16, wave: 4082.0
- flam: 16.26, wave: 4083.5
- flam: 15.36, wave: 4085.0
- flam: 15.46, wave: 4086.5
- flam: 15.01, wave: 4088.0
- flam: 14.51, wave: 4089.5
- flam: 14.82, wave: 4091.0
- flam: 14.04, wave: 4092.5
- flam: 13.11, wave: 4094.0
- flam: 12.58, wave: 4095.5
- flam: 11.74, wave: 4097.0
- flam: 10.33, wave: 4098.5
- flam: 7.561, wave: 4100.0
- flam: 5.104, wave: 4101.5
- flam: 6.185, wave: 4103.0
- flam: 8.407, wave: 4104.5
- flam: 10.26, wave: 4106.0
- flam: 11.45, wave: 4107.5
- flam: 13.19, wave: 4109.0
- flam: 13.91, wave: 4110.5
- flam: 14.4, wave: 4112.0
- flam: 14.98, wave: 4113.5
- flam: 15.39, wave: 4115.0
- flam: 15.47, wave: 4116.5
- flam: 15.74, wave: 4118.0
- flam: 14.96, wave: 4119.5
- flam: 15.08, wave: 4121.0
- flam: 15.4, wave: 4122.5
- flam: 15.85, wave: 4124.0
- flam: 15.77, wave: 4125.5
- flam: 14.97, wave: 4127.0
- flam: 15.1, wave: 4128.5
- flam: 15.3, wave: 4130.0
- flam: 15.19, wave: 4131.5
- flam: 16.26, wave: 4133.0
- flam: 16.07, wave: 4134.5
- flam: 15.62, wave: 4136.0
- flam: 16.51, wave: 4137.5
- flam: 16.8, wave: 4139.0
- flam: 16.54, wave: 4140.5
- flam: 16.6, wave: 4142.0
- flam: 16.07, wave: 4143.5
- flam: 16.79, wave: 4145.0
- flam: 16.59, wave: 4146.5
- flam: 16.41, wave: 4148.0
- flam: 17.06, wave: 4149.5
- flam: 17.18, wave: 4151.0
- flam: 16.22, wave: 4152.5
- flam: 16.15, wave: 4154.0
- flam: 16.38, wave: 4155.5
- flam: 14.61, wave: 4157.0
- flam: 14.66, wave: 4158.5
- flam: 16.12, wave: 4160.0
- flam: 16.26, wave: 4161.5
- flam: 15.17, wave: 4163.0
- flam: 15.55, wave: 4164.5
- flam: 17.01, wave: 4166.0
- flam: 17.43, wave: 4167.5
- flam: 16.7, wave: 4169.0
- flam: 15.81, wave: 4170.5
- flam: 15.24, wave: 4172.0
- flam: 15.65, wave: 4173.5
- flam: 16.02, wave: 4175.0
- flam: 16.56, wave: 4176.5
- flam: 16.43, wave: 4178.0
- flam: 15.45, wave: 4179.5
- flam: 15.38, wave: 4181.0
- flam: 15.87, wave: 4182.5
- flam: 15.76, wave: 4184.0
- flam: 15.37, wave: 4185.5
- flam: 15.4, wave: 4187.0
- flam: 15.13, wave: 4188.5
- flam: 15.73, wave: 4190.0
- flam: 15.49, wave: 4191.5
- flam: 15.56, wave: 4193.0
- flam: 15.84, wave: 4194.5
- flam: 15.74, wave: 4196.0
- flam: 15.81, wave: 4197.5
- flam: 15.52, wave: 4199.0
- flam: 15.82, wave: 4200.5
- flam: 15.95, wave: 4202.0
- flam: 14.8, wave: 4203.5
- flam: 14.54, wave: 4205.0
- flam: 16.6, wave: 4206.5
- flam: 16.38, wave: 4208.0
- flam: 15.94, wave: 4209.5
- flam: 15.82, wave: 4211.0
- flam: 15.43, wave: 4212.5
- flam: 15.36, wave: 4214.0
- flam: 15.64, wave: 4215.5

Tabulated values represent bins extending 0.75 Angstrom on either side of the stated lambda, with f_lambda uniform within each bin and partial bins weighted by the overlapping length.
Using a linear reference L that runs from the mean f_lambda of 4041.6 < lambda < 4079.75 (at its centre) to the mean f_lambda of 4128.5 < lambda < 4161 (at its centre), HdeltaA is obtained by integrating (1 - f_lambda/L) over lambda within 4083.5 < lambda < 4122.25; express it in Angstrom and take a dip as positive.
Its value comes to 8.0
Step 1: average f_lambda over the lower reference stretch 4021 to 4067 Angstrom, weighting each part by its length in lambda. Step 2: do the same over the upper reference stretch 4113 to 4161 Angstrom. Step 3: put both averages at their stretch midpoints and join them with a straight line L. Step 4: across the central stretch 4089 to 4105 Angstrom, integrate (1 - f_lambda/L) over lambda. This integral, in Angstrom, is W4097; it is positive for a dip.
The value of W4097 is 5.4 Angstrom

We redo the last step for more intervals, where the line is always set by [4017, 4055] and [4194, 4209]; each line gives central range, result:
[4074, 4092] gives 0.9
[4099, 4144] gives 6.4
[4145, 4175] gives -0.2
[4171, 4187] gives 0.1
